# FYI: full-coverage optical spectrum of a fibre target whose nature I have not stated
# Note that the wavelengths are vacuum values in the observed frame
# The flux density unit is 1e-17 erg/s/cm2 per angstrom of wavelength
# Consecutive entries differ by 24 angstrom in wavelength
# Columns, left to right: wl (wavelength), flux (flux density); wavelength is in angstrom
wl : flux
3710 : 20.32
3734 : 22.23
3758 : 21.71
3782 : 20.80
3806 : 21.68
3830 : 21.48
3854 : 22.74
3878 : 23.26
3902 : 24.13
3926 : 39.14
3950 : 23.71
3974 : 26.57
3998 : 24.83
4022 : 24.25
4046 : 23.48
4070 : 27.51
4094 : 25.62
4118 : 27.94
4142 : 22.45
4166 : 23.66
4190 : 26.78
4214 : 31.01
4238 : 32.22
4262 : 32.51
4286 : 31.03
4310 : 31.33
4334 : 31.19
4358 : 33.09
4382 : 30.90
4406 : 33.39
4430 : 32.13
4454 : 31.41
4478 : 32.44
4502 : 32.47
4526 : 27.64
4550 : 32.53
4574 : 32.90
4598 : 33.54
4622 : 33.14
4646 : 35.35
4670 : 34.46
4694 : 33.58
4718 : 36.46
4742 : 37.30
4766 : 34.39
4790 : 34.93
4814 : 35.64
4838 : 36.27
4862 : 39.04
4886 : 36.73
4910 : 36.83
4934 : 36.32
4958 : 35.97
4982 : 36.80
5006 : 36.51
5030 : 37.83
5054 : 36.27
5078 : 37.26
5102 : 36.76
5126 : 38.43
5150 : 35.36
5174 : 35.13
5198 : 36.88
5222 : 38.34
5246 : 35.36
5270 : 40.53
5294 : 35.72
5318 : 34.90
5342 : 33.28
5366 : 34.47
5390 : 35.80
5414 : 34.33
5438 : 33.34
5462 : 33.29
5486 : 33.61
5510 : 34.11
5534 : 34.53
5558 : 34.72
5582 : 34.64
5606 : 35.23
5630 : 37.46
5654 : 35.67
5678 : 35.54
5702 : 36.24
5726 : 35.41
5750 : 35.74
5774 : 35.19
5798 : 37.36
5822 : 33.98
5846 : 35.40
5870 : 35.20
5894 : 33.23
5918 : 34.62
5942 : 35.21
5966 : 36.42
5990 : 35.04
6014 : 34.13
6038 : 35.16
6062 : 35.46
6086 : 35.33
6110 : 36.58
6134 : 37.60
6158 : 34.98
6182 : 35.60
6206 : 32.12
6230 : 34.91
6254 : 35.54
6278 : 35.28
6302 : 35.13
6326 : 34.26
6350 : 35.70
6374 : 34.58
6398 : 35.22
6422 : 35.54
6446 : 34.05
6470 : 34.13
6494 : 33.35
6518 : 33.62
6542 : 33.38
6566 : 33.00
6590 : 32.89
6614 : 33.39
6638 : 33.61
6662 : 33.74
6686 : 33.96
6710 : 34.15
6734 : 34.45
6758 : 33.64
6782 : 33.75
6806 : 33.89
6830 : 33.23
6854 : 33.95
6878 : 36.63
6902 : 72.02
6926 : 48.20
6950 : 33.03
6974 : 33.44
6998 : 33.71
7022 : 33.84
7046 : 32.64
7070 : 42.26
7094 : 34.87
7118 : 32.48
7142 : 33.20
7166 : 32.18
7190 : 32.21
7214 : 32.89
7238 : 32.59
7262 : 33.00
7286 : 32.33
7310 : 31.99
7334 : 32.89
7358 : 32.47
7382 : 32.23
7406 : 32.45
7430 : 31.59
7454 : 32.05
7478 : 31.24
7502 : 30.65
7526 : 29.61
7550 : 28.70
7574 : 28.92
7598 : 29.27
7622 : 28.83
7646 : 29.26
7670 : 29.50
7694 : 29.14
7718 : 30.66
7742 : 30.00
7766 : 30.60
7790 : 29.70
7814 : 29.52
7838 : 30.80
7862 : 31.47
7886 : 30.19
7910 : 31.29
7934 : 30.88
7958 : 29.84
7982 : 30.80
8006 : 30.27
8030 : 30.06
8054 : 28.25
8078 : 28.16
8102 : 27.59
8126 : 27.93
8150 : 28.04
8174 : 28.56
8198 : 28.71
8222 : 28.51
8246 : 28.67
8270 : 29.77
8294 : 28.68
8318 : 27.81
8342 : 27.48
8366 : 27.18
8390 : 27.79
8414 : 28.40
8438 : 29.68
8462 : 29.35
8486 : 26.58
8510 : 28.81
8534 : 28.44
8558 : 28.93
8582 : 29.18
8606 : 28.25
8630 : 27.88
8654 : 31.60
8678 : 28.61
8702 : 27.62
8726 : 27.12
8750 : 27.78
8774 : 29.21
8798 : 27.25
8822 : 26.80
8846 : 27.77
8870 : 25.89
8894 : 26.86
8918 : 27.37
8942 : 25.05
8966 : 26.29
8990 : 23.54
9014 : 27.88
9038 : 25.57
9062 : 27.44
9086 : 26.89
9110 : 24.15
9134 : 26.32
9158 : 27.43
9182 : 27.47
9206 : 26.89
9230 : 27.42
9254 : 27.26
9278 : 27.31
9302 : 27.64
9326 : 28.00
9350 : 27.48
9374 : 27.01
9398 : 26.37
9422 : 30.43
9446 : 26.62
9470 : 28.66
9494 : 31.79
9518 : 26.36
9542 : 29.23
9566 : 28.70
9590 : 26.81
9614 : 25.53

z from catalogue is 0.052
